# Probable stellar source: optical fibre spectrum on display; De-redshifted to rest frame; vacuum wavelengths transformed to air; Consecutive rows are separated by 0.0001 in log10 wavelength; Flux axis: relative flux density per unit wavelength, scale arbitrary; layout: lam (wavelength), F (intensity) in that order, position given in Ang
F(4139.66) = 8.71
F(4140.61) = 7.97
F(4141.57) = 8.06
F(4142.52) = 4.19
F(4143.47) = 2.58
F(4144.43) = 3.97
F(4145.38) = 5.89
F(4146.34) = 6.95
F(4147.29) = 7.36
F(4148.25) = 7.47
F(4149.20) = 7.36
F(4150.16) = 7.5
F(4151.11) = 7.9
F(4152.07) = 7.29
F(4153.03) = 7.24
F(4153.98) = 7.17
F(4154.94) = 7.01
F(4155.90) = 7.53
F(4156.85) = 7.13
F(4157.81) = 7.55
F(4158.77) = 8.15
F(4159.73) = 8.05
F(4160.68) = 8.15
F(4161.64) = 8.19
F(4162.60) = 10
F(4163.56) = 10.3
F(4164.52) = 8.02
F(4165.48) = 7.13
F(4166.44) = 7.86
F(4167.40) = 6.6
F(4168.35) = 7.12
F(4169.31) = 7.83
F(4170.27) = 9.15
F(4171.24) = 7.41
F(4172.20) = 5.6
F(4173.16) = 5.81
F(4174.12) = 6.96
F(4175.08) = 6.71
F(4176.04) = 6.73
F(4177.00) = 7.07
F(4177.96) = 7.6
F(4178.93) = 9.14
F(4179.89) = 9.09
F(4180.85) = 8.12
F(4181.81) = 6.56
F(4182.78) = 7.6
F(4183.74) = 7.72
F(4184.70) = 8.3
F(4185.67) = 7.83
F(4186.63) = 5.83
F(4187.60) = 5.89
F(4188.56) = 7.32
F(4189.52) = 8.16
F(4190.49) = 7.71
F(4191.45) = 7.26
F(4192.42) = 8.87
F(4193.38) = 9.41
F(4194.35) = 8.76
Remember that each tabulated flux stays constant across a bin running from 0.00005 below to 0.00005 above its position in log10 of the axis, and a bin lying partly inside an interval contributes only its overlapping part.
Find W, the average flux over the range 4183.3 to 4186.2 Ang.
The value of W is 7.92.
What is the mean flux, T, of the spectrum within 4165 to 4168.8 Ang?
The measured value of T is 7.19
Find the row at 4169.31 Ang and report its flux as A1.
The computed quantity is 7.83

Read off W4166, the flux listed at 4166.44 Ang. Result 7.86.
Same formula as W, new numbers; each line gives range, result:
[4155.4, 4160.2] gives 7.67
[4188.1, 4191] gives 7.74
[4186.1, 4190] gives 6.83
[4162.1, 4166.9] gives 8.65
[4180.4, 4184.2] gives 7.49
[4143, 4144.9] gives 3.26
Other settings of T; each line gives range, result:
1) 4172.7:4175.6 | 6.51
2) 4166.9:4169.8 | 7.22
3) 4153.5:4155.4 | 7.1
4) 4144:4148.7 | 6.34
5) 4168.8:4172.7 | 7.47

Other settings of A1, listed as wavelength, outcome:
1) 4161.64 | 8.19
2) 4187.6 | 5.89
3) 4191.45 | 7.26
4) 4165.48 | 7.13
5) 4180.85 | 8.12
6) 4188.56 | 7.32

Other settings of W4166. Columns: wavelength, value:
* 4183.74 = 7.72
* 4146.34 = 6.95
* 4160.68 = 8.15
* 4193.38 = 9.41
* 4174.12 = 6.96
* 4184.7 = 8.3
